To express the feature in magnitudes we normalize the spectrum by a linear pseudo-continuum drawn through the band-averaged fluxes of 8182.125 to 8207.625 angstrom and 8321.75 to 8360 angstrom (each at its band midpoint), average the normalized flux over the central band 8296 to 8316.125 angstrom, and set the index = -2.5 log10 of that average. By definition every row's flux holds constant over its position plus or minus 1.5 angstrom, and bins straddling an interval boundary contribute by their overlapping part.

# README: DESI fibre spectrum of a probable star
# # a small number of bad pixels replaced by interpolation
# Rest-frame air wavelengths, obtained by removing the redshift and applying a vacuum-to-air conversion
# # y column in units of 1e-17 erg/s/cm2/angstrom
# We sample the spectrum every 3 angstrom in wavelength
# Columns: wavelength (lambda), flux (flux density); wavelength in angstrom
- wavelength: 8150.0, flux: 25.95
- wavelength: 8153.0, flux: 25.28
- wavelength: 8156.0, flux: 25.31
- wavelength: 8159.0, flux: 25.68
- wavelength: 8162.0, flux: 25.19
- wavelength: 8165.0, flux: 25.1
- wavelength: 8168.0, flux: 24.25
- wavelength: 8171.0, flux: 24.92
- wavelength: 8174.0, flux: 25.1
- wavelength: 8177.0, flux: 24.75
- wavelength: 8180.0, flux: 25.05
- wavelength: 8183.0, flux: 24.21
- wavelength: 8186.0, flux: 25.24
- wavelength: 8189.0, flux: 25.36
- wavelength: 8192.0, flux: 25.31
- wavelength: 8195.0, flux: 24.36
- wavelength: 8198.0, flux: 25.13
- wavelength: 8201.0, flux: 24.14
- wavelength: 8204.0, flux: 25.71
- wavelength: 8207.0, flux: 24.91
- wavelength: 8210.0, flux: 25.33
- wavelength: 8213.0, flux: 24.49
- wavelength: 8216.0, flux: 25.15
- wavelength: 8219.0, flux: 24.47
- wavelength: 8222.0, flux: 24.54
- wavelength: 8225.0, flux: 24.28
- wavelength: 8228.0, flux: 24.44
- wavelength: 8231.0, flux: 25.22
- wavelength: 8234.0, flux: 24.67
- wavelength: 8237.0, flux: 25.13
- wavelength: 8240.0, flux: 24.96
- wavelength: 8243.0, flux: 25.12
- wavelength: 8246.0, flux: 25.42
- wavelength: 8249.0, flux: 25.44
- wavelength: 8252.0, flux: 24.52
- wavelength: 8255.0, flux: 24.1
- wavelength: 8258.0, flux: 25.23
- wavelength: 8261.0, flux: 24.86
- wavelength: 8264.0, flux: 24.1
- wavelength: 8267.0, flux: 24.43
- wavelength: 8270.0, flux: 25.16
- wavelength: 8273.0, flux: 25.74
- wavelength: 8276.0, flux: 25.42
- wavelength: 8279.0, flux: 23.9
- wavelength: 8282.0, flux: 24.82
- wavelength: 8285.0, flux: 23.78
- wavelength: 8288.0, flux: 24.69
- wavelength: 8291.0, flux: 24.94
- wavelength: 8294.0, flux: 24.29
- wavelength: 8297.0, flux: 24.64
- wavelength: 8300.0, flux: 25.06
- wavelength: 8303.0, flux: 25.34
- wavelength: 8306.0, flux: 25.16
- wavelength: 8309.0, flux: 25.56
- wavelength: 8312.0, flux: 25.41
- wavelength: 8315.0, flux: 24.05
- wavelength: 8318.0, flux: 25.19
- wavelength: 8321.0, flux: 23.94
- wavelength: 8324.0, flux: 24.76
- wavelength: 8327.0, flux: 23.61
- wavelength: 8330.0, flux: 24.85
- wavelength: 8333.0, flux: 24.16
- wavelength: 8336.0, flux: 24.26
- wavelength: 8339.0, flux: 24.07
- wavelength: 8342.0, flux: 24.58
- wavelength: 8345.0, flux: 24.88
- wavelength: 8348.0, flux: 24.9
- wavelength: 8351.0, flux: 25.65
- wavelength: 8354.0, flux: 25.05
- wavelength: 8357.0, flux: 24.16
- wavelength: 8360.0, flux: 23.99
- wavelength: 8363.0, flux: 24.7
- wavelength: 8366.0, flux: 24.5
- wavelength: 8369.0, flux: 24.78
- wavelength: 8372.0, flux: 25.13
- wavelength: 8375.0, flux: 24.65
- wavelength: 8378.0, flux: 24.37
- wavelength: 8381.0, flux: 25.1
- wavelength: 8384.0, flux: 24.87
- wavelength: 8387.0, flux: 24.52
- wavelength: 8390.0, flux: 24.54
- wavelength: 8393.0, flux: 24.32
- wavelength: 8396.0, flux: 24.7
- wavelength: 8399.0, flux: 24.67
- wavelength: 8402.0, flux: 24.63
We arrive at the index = -0.02 mag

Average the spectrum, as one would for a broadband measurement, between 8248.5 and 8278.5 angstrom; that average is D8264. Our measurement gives 24.8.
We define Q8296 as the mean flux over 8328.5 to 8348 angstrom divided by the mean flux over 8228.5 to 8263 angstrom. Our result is 0.98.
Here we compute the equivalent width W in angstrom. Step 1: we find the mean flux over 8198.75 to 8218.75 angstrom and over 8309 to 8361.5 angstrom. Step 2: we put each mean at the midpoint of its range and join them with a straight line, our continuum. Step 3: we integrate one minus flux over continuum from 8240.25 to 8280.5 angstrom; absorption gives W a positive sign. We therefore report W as -0.1 angstrom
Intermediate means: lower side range 24.9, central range 24.9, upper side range 24.6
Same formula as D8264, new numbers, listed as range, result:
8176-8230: 24.8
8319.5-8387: 24.6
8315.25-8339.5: 24.4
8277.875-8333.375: 24.7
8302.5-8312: 25.4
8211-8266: 24.8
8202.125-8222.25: 25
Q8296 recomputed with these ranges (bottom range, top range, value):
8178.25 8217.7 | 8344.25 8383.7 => 0.99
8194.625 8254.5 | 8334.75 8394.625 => 0.99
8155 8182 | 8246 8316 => 0.99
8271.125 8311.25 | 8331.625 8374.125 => 0.99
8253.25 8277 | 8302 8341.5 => 0.99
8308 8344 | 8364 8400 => 1.01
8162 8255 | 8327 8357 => 0.99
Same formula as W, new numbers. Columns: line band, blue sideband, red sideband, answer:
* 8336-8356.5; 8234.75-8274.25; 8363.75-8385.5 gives 0.02 angstrom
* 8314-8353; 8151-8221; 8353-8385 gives 0.27 angstrom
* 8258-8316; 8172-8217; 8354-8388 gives -0.10 angstrom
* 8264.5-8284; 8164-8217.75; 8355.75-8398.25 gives -0.05 angstrom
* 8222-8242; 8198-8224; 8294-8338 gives 0.04 angstrom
